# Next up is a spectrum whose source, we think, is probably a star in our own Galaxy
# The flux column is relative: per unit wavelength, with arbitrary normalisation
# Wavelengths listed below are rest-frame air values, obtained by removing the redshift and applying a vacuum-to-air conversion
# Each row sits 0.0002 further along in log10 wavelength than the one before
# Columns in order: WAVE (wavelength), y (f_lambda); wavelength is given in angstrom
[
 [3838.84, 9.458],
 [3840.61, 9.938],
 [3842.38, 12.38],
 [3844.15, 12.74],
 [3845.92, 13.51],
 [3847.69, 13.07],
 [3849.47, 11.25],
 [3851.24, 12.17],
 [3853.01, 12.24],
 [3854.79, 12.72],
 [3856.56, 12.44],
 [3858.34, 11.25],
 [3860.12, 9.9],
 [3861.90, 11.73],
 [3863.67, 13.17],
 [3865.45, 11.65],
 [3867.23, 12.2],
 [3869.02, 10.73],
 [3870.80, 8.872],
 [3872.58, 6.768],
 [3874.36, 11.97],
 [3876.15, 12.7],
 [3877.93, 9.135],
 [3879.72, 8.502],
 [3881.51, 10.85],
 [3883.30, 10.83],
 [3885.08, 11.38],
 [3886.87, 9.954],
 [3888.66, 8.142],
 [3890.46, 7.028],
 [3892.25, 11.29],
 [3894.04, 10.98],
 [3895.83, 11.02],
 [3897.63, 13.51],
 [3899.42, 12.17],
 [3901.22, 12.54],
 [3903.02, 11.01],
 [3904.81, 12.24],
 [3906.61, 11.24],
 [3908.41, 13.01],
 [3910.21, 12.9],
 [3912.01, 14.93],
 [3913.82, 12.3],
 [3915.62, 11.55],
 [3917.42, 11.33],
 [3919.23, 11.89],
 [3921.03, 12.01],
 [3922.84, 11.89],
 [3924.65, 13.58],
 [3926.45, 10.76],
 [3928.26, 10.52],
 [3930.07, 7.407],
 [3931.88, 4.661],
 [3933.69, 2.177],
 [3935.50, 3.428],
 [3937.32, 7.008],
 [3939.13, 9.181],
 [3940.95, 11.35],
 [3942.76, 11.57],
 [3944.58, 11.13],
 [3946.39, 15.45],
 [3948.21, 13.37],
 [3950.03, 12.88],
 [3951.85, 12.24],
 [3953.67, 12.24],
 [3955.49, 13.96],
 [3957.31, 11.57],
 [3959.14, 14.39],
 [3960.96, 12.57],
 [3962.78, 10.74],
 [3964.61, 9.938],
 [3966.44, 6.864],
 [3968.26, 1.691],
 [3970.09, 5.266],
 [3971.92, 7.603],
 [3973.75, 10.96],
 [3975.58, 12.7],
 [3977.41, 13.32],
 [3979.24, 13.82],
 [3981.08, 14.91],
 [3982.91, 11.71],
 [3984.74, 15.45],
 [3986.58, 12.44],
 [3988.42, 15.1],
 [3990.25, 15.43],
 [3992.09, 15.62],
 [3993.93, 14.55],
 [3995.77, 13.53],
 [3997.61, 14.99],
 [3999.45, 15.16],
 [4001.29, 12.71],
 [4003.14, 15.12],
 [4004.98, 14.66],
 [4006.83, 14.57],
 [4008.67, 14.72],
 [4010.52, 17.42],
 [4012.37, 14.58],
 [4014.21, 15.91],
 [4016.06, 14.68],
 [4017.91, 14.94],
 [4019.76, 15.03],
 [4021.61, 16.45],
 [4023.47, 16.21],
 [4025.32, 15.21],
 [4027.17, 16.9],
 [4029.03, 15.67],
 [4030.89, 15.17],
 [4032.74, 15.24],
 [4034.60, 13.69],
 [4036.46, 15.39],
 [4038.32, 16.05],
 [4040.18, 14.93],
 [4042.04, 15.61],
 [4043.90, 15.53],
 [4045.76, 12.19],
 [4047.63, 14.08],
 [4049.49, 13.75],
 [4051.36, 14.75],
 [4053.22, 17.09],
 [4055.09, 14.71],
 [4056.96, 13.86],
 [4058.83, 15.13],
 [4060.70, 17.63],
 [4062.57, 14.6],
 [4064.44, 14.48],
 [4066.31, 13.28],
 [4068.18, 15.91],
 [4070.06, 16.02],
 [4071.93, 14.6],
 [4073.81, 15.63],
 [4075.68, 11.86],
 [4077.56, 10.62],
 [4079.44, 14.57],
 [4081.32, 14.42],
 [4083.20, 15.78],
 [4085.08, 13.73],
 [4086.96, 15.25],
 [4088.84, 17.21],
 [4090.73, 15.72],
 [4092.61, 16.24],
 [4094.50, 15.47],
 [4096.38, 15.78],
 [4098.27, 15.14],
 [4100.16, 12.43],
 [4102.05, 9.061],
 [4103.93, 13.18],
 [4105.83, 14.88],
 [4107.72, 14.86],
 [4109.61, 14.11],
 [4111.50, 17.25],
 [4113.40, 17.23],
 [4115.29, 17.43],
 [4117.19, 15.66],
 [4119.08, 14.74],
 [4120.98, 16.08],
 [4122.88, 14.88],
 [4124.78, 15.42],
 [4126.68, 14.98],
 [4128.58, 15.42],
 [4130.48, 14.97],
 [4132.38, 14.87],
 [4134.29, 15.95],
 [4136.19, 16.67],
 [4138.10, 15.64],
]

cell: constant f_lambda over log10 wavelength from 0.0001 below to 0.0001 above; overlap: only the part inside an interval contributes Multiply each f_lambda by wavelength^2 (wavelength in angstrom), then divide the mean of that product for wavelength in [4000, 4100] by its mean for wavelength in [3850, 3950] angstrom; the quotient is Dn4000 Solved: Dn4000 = 1.5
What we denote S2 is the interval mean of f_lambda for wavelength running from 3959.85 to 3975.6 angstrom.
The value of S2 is 8.55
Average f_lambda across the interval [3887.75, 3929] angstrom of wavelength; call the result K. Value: 11.7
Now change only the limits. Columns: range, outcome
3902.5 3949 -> 10.7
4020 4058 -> 15.1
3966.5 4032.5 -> 13.8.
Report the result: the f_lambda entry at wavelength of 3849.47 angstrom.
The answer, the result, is 11.25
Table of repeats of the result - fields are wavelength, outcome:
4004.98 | 14.66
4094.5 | 15.47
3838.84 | 9.458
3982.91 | 11.71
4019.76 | 15.03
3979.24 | 13.82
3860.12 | 9.9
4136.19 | 16.67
